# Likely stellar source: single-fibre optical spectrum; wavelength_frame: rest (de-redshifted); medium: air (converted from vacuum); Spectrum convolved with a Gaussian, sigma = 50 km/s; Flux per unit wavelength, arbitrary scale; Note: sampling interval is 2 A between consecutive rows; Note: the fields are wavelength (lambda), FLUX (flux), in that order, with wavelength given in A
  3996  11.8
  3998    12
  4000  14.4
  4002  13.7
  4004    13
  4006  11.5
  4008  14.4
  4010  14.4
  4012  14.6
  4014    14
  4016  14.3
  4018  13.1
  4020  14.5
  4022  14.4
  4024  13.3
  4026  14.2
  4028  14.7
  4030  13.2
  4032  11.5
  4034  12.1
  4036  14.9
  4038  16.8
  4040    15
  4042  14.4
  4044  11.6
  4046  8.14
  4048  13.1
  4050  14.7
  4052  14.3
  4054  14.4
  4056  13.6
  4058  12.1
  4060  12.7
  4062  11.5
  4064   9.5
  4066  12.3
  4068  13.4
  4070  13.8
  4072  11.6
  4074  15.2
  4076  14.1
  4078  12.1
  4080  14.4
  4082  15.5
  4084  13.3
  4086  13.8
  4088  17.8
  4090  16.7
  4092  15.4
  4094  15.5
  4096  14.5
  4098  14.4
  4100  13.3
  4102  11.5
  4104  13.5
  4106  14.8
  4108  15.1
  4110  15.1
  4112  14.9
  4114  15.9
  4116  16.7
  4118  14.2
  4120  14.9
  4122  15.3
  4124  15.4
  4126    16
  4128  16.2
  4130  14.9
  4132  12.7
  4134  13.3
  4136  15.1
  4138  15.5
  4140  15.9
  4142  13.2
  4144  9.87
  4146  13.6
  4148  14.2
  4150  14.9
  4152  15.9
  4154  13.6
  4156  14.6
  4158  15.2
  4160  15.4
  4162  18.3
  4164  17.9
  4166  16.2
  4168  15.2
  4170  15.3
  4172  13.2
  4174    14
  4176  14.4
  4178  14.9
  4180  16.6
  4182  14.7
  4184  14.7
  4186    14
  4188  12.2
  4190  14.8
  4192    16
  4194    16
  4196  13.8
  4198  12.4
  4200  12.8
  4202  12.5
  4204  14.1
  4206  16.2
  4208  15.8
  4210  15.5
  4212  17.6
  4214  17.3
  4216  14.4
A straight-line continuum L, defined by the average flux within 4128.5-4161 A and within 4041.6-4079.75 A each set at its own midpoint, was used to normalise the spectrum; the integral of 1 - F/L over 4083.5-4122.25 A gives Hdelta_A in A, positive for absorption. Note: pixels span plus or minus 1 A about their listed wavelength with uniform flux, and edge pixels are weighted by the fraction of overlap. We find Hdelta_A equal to -3.8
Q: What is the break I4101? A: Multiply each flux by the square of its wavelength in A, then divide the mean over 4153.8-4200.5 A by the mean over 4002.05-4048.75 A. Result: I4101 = 1.2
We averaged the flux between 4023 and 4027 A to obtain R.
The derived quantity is 13.8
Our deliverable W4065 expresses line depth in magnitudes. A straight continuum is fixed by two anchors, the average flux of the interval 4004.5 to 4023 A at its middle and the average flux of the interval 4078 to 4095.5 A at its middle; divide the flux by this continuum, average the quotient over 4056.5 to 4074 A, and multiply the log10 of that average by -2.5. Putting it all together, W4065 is 0.194 mag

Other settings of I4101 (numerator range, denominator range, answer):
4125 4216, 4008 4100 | 1.14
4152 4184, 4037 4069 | 1.25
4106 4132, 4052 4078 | 1.22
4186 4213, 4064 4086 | 1.16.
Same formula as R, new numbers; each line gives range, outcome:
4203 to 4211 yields 15.4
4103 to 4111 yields 14.6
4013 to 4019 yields 13.8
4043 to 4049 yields 10.9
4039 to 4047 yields 12.3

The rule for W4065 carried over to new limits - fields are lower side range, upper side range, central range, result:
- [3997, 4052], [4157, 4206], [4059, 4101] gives 0.013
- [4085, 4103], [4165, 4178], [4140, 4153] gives 0.073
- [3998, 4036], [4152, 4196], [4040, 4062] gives 0.081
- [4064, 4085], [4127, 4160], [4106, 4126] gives -0.100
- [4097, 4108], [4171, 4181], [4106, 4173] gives -0.062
